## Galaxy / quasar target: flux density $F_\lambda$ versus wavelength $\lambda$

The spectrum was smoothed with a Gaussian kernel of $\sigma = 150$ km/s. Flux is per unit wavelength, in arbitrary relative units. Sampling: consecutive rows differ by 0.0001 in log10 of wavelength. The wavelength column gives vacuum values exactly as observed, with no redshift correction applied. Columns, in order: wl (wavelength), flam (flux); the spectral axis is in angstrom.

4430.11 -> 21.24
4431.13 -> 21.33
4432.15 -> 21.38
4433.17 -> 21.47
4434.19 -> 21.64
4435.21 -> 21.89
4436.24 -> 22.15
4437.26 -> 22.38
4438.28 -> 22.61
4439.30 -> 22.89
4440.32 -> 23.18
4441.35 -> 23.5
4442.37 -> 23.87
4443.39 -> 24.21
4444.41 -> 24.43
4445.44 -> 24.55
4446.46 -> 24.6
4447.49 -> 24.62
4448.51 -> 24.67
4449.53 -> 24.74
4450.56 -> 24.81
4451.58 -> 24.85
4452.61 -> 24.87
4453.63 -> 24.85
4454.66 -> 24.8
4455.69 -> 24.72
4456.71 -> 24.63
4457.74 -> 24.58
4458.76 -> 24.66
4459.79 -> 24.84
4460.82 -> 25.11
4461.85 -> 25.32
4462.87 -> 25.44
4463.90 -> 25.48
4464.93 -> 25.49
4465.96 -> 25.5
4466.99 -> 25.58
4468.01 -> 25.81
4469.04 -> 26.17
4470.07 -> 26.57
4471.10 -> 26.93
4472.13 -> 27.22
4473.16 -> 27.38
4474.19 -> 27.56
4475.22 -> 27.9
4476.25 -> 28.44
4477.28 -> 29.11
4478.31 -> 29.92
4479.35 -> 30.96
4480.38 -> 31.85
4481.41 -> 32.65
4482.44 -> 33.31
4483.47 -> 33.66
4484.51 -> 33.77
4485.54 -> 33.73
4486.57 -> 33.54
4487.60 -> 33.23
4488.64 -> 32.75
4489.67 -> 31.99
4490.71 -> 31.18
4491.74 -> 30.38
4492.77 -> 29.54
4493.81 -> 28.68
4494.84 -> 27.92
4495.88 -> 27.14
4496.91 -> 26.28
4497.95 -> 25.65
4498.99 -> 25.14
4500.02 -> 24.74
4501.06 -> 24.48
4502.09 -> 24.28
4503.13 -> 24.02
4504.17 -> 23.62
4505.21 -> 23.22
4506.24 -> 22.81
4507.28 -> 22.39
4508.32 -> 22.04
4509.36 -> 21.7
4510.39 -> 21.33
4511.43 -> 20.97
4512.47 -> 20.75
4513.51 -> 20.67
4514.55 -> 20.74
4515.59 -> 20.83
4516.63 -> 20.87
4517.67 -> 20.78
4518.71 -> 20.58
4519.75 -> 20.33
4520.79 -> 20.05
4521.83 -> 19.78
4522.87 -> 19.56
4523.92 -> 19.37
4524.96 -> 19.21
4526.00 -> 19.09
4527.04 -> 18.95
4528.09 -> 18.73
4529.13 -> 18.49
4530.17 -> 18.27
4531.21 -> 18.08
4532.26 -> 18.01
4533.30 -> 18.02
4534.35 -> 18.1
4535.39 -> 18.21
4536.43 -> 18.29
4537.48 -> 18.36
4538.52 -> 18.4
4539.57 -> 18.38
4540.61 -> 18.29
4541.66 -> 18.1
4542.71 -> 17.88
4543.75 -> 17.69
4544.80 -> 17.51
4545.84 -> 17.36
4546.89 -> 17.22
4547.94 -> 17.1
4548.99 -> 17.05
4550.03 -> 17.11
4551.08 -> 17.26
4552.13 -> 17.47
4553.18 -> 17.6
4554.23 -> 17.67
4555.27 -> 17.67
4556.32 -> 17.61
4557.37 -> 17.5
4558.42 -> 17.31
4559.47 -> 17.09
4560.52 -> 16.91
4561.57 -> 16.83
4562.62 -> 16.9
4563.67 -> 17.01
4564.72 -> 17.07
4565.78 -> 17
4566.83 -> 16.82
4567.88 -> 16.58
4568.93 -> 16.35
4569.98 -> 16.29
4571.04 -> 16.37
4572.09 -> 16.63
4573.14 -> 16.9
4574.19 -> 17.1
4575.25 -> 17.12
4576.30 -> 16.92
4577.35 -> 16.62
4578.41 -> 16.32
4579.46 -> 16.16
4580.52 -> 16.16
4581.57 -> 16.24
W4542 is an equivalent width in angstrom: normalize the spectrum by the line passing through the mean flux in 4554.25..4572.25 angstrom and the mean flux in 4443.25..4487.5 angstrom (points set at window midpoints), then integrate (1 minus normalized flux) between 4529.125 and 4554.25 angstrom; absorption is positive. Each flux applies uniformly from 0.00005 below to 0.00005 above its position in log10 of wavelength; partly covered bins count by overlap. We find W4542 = 1.8 angstrom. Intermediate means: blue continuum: 27.2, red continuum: 17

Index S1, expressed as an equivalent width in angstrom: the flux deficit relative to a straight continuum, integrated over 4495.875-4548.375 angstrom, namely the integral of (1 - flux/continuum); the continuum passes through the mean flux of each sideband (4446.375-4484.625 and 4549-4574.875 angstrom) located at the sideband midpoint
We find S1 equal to 2.0 angstrom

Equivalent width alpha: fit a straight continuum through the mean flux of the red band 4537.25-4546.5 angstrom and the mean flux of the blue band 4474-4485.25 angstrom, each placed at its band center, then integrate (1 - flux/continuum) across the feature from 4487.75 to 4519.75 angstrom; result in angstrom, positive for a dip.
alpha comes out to 1.8 angstrom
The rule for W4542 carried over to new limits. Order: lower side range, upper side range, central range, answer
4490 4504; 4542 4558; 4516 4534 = 2.1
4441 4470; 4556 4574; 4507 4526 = -0.1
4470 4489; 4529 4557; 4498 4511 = 1.1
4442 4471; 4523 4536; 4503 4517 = -1.0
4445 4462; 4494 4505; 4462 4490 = -4.7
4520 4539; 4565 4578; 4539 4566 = 0.3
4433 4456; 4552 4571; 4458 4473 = -2.1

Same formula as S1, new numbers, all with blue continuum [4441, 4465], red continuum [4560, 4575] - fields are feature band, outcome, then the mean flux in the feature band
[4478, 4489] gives -4.9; 32.7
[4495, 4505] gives -1.7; 25.1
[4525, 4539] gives 0.6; 18.4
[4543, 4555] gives 0.4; 17.4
